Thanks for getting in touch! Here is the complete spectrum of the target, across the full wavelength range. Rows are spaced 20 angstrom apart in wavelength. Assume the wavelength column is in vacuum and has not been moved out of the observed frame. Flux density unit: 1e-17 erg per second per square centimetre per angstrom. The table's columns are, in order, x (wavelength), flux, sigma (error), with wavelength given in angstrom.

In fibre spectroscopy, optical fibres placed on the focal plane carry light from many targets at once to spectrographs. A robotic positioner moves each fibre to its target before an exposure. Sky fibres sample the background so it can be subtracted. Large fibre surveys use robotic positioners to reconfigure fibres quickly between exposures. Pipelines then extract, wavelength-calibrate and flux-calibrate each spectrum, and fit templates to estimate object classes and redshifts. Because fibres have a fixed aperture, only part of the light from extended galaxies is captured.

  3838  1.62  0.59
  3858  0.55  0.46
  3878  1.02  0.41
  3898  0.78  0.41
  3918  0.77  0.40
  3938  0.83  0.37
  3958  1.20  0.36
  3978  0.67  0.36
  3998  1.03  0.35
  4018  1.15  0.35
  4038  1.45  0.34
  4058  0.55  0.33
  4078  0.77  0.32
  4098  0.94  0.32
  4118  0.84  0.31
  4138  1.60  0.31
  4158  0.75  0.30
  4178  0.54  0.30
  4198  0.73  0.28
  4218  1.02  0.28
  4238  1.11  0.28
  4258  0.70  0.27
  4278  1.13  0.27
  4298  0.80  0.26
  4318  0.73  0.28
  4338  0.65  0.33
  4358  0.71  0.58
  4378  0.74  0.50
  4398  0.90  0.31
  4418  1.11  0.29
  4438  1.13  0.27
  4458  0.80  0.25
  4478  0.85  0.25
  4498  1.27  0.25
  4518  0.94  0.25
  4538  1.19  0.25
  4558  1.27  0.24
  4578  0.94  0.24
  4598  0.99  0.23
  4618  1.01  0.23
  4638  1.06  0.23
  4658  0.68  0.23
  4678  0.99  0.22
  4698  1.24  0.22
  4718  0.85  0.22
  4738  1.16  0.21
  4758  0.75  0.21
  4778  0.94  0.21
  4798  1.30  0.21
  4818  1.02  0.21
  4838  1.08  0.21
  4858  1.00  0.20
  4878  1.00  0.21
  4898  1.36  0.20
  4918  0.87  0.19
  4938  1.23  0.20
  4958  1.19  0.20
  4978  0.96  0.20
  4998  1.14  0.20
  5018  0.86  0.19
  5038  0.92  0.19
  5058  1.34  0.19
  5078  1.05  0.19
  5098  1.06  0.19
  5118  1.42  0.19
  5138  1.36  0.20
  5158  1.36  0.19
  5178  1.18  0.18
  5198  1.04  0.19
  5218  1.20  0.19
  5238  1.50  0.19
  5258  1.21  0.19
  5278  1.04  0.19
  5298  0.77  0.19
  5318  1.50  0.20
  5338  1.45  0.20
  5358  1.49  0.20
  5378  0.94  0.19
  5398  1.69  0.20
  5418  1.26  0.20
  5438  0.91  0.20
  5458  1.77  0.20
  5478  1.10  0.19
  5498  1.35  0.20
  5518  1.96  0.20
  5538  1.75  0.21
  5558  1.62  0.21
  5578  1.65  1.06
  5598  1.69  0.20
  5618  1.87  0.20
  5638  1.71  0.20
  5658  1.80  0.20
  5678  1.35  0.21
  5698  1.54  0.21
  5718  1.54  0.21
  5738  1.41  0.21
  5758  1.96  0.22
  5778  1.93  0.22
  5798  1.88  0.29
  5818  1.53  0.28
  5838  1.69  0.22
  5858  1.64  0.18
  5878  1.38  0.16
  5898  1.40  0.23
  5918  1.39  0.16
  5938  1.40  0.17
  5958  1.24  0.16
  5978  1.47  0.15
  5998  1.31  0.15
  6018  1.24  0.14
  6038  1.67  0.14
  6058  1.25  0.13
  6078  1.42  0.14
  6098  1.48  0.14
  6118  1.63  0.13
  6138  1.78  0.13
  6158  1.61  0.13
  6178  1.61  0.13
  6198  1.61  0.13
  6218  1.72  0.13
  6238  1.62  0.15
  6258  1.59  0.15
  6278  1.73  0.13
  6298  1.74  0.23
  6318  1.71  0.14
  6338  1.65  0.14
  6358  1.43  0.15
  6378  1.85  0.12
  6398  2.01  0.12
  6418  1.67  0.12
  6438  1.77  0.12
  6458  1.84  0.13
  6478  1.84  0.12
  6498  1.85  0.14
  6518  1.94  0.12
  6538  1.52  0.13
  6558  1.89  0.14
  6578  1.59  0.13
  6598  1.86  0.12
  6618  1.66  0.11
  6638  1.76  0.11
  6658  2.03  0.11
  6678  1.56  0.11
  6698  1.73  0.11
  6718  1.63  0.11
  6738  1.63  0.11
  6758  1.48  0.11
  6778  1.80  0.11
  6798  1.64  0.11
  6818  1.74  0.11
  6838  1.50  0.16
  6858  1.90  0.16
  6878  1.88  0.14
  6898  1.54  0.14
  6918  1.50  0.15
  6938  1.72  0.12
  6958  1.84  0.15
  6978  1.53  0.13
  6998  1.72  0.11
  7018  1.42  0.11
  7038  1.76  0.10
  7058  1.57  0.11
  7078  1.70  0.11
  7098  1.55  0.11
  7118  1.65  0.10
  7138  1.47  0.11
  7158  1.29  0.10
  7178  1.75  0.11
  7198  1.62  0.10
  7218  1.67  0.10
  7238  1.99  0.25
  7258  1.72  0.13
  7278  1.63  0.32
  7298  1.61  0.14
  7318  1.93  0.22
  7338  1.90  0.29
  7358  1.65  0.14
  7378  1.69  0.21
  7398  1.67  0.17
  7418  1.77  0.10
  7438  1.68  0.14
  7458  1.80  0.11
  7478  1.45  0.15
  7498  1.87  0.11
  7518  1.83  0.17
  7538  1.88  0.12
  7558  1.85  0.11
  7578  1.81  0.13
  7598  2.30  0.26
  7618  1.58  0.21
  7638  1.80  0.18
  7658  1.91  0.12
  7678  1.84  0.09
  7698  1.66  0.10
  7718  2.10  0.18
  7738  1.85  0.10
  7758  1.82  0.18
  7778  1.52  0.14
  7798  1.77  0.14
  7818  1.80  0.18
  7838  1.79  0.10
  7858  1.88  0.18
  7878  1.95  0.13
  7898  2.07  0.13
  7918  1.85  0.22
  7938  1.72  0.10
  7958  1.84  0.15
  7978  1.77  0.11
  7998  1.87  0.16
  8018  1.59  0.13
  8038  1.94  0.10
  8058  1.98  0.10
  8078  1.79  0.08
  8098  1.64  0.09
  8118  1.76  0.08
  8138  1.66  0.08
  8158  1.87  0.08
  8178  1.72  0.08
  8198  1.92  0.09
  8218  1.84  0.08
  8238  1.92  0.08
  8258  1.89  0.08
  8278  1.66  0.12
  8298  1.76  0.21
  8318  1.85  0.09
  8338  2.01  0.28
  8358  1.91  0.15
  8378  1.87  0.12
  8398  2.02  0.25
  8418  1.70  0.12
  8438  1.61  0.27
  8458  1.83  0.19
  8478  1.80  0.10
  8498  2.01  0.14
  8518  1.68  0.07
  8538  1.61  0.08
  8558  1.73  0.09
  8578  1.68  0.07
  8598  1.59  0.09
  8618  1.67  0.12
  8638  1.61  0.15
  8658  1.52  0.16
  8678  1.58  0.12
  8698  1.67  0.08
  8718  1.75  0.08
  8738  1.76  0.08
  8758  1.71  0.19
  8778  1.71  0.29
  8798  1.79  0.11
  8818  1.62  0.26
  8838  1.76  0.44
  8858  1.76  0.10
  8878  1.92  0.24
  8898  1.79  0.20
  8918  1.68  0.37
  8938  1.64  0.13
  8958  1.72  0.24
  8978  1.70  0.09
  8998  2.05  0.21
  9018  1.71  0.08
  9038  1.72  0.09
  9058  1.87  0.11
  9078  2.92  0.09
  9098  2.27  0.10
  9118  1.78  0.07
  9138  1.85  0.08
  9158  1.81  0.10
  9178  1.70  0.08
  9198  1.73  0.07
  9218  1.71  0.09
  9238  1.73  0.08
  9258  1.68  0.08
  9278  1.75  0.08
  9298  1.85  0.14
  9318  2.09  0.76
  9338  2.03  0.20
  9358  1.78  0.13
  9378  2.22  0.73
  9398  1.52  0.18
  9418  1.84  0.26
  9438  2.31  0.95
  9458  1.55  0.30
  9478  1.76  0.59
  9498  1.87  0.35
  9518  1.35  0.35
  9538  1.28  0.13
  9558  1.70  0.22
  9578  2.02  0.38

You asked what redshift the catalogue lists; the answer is 0.38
